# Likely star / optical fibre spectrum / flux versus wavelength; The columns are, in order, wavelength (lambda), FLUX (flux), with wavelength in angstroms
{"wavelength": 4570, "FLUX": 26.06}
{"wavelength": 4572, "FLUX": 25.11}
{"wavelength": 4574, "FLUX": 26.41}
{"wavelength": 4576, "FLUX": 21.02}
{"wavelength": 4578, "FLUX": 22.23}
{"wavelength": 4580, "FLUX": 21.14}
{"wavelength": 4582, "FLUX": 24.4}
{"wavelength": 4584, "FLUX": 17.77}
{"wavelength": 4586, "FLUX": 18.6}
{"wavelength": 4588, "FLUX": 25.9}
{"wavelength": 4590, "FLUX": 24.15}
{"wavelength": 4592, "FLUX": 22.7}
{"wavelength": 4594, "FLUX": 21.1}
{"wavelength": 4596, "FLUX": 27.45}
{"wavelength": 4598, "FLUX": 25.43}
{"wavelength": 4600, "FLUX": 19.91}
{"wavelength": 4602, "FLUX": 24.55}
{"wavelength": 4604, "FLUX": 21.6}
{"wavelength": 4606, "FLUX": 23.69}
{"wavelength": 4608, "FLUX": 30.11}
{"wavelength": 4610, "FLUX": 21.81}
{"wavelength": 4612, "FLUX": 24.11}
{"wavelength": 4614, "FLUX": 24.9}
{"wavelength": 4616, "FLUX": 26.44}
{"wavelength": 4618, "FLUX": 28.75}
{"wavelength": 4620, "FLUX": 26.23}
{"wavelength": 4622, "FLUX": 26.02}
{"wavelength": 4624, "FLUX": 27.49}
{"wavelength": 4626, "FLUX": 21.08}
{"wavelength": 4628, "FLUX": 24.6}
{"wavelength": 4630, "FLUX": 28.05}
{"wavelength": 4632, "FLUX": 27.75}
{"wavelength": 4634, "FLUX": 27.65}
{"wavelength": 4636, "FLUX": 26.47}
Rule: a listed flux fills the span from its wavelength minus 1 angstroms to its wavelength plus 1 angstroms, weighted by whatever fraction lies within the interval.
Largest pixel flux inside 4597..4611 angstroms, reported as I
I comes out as 30.11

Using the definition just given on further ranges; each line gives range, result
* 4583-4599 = 27.45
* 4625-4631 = 28.05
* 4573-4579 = 26.41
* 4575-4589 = 25.9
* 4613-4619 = 28.75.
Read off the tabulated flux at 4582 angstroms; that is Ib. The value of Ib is 24.4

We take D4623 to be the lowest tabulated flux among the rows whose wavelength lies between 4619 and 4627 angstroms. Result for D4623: 21.08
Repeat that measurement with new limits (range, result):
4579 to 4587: 17.77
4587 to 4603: 19.91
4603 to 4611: 21.6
